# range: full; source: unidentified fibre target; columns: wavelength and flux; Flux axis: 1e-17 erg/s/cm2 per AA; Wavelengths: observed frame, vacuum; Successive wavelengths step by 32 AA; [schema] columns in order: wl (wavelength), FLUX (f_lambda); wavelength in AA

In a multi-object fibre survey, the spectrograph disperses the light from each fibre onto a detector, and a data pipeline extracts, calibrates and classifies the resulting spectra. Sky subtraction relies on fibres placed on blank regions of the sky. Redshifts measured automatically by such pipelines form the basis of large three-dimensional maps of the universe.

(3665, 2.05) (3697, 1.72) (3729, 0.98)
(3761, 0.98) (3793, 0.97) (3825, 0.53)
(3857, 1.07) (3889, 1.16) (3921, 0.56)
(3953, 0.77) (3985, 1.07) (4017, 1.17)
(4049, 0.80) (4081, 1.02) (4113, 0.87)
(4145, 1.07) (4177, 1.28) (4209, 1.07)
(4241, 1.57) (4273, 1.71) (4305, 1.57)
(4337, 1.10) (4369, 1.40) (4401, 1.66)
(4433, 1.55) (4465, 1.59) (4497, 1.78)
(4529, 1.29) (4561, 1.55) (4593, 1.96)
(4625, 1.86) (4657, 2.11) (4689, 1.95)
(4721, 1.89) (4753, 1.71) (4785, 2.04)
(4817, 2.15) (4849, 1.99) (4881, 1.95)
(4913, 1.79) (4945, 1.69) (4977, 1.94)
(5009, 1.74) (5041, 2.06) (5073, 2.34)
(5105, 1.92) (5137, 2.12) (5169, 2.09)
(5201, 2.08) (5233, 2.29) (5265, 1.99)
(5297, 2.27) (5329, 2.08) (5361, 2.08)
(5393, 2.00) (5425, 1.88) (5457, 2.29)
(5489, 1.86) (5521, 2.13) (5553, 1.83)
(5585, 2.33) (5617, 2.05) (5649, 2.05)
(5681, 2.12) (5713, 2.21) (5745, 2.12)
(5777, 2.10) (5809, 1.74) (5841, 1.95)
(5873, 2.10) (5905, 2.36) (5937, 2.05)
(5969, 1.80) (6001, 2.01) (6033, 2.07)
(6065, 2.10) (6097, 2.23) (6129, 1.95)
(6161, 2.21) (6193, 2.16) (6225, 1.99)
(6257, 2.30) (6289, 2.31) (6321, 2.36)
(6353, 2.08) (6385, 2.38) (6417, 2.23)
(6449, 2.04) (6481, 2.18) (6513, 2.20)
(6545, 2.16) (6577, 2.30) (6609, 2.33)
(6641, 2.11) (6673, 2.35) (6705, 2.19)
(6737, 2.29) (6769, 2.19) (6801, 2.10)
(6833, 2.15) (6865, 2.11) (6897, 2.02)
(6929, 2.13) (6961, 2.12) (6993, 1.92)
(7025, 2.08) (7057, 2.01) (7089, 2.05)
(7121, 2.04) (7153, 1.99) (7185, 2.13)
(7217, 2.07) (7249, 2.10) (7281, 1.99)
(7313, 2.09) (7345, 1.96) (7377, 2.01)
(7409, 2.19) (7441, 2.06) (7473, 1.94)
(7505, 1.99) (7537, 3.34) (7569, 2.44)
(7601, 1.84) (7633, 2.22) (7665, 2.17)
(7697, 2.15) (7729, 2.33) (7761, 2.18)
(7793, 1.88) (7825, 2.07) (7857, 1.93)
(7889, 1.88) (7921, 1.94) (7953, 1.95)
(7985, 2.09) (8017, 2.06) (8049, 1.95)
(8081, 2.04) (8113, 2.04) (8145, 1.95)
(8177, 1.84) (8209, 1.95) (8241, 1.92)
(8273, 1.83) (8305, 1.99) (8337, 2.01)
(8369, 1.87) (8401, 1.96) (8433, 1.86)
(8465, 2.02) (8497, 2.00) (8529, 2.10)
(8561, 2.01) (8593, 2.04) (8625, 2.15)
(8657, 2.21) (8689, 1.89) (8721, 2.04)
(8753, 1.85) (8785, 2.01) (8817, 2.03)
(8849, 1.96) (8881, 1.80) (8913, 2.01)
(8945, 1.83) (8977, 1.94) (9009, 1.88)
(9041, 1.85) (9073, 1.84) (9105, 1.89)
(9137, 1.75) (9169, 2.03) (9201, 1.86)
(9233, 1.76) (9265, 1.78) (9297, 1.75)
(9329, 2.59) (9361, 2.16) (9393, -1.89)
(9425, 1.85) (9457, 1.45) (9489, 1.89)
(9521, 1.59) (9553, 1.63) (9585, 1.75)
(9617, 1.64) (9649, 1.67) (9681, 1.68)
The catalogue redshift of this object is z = 0.150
